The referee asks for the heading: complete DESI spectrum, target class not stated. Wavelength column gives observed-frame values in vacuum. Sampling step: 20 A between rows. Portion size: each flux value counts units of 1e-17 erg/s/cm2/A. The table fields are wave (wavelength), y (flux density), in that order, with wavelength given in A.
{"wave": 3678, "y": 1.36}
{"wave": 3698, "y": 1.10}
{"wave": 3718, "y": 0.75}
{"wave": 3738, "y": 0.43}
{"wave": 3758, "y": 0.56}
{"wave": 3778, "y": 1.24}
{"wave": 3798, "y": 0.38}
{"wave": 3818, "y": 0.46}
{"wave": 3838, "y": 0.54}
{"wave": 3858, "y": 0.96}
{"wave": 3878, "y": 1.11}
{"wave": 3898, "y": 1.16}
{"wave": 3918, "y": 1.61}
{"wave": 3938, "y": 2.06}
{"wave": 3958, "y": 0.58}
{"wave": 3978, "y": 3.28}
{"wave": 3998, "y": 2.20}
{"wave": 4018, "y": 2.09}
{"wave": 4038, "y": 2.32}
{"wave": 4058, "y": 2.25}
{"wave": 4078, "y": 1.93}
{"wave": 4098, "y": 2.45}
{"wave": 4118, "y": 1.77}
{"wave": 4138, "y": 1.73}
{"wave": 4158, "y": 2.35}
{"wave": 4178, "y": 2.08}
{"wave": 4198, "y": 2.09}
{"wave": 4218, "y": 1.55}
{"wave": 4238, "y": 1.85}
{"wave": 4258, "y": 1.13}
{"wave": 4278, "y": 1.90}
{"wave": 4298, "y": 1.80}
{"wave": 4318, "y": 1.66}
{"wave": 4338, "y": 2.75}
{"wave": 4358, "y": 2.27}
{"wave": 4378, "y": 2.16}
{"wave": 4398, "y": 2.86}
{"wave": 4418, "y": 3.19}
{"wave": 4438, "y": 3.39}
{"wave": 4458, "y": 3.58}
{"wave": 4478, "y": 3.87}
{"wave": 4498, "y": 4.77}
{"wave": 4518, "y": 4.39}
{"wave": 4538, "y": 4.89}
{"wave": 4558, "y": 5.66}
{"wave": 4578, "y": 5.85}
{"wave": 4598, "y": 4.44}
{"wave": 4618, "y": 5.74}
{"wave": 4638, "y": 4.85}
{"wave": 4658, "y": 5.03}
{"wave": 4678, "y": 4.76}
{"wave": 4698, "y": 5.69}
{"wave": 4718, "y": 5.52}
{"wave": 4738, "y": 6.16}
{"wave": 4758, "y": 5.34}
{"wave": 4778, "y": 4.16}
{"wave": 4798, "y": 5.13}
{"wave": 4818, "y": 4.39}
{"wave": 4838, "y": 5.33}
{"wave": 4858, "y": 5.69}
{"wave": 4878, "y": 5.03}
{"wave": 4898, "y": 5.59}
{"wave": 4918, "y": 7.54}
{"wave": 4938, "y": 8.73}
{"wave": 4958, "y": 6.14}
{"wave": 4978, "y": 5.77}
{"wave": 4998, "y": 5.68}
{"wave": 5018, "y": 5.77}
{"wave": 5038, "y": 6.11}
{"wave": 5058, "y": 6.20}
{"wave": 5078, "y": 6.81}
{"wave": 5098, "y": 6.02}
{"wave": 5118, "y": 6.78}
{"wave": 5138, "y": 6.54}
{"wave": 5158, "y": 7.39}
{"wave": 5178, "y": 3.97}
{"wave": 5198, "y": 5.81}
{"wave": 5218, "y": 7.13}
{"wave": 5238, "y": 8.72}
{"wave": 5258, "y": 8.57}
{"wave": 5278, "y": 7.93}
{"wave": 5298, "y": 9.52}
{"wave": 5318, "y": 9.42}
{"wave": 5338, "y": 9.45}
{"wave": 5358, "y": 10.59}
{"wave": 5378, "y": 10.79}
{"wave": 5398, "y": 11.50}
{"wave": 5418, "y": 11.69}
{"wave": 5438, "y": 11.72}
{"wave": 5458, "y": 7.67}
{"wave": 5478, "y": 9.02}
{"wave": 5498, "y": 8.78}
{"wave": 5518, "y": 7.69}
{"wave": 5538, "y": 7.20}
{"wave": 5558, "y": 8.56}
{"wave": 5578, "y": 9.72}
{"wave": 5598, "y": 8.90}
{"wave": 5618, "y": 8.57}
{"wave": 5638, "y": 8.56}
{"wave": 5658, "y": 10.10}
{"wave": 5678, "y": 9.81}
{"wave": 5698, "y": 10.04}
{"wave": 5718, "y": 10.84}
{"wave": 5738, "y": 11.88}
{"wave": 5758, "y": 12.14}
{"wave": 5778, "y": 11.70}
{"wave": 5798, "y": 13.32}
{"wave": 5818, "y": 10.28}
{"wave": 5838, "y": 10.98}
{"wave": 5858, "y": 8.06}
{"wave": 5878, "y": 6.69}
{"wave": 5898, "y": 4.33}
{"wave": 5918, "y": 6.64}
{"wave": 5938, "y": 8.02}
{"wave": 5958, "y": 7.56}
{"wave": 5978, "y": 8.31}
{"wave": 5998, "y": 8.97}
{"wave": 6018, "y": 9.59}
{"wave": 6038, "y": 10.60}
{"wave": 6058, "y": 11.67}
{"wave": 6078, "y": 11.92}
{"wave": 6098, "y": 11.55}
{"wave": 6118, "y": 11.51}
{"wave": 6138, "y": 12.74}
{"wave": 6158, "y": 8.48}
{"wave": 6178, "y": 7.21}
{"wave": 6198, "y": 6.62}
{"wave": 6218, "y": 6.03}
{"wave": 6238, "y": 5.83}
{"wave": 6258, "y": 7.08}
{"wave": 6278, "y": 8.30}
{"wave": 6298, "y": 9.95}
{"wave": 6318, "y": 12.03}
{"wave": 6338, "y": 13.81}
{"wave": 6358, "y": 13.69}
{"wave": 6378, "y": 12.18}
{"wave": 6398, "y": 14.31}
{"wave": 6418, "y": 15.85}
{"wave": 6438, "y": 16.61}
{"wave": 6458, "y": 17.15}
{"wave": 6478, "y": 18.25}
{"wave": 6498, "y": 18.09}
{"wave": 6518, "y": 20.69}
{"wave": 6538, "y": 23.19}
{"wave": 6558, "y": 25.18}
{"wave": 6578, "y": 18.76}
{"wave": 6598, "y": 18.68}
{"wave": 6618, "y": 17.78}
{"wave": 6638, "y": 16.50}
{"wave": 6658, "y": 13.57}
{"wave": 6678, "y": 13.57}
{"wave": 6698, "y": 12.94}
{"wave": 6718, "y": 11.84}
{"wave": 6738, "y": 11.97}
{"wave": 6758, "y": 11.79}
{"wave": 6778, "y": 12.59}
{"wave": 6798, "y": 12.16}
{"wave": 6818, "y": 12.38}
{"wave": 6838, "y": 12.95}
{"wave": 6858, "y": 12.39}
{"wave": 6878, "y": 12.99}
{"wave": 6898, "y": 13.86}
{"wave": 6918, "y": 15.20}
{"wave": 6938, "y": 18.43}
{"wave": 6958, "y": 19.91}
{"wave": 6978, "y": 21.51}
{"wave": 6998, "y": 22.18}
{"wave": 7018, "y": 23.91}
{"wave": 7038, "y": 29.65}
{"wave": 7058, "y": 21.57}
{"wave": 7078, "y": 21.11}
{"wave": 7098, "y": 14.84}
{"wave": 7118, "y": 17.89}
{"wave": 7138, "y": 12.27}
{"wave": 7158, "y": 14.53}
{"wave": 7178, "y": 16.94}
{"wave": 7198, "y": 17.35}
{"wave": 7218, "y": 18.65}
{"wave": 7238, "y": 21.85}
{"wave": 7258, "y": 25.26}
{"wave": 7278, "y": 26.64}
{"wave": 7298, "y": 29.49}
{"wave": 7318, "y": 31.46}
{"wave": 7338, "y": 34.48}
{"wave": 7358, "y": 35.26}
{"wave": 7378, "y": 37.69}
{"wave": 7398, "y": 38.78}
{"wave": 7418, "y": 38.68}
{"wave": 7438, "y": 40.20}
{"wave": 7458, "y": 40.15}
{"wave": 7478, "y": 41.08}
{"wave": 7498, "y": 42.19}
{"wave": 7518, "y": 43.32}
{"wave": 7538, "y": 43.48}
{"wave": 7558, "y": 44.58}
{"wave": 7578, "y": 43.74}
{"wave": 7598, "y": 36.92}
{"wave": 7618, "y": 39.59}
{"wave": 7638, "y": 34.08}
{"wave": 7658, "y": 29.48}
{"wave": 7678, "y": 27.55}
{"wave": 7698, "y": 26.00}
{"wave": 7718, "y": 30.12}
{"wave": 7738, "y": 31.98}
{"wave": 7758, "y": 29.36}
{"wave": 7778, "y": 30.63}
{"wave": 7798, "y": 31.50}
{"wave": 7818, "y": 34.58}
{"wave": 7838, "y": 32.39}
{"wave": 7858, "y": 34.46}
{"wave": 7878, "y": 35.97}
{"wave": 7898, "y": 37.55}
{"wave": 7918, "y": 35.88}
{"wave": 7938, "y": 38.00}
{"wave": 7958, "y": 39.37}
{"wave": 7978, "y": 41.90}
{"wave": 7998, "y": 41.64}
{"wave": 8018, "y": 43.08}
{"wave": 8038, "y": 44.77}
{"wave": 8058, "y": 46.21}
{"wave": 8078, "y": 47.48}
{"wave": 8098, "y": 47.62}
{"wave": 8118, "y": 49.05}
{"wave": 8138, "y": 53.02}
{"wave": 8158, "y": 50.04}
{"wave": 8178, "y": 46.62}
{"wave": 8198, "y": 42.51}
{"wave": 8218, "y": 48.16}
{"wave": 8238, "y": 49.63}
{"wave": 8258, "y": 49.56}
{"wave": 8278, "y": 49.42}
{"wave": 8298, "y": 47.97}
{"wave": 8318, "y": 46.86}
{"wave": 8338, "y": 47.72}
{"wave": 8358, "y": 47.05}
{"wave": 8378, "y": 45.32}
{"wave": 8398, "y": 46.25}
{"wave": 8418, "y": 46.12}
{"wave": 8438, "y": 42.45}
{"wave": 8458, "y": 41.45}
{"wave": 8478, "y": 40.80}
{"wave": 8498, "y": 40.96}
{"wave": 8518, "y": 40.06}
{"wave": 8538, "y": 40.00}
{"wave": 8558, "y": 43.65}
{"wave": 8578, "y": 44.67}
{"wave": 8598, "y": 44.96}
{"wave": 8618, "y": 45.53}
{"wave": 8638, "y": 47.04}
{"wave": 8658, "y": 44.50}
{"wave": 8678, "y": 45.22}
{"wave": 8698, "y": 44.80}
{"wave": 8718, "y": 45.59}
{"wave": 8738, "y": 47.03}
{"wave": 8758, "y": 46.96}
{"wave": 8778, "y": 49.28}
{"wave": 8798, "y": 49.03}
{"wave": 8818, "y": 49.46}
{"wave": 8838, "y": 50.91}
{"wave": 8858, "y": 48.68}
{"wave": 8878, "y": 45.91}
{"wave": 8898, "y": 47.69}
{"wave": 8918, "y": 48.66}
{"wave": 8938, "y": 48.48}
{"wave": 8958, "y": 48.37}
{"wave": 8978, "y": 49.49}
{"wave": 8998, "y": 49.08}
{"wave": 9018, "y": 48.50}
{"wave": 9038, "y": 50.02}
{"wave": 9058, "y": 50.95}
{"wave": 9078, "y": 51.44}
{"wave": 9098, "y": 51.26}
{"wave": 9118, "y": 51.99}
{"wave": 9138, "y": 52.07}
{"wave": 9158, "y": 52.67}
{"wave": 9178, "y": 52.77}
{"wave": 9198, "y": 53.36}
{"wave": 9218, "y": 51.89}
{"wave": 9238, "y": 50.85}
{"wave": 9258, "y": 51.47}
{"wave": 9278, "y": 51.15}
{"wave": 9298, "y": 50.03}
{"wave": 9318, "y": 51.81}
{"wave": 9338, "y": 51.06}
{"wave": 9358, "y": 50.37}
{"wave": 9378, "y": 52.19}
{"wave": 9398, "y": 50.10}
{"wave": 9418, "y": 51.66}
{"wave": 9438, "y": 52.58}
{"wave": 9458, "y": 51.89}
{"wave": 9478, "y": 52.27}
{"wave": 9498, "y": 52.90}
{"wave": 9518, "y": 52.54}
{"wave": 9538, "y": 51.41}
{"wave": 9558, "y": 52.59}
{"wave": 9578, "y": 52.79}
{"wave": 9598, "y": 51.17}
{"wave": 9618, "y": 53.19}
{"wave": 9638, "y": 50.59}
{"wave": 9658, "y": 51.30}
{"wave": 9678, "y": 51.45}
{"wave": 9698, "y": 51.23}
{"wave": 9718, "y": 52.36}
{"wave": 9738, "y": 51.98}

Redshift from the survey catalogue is 0.00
